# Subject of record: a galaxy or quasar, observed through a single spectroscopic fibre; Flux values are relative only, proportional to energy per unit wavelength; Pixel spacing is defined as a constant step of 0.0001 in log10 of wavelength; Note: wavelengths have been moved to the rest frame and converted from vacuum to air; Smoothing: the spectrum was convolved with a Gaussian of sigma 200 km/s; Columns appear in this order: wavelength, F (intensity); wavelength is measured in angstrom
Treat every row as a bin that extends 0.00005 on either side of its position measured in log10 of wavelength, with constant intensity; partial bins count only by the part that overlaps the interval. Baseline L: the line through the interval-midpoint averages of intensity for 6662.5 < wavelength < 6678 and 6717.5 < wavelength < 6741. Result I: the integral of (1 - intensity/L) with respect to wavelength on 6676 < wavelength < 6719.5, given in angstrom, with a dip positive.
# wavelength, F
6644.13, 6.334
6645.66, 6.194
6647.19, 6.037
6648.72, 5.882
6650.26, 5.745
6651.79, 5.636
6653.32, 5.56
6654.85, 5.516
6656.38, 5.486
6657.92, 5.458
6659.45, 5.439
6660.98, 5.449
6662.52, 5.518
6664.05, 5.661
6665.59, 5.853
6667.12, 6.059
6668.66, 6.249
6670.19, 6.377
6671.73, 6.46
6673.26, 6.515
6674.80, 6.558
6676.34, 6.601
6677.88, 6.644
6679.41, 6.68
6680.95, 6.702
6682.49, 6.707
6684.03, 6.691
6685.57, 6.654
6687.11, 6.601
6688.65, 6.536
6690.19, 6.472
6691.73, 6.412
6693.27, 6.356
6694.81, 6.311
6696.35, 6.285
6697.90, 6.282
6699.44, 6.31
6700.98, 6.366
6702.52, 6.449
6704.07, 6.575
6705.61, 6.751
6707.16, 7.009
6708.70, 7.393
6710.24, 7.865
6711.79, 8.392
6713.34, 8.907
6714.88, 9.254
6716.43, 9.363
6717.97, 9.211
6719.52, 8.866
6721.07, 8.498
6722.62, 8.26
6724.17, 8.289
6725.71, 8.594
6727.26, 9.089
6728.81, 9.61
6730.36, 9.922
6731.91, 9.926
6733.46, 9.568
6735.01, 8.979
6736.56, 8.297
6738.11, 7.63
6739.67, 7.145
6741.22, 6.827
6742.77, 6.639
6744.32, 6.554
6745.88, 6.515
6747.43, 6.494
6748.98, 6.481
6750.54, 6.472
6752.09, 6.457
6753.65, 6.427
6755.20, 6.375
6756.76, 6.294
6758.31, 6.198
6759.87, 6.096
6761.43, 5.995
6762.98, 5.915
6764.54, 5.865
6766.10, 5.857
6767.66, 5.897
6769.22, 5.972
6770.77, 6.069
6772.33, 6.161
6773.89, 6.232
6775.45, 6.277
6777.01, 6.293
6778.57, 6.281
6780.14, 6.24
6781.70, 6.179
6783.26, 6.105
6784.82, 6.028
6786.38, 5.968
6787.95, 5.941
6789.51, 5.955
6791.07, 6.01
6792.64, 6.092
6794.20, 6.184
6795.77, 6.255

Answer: 1.9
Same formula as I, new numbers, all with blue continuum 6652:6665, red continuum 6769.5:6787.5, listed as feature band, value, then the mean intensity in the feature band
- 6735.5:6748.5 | -2.36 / 7.04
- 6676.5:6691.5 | -2.57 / 6.62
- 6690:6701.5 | -1.26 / 6.34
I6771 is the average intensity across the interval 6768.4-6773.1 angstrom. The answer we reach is 6.07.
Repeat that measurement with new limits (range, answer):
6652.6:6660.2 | 5.49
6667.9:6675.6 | 6.43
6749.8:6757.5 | 6.41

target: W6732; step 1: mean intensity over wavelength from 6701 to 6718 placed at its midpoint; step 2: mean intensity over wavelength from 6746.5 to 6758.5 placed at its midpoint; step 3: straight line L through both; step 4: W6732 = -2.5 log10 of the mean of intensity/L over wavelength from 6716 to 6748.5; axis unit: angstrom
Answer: -0.17 mag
